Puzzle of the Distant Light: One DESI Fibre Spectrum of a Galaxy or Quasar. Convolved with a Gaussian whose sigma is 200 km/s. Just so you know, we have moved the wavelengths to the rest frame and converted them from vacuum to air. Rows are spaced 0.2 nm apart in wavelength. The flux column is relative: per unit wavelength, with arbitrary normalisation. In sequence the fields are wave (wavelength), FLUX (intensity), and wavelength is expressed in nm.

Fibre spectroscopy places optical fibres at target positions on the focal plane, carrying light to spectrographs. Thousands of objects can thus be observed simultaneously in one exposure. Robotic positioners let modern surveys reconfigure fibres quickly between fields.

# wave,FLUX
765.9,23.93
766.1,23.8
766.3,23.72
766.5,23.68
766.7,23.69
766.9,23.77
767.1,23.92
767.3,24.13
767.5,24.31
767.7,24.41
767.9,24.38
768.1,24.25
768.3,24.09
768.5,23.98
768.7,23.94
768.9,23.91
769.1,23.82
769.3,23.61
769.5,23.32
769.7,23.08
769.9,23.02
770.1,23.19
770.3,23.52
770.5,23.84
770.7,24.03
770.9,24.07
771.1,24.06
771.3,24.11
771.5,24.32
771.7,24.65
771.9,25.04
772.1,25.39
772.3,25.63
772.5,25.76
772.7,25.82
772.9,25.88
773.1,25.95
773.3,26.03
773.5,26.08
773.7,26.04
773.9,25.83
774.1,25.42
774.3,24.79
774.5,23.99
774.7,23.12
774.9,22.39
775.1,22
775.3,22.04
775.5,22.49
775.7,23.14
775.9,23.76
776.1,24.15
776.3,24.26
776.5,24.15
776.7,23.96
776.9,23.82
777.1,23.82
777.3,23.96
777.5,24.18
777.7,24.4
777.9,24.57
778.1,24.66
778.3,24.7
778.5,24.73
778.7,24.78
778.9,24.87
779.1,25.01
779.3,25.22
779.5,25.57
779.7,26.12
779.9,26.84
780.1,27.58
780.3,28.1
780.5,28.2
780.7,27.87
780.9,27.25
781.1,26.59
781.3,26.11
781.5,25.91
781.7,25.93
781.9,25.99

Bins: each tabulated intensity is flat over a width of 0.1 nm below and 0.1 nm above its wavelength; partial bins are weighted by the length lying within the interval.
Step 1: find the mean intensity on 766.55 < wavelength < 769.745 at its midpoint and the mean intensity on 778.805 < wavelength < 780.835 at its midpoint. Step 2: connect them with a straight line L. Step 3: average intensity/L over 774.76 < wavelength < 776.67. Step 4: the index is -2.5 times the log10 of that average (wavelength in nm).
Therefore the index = 0.11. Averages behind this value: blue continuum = 23.9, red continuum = 26.6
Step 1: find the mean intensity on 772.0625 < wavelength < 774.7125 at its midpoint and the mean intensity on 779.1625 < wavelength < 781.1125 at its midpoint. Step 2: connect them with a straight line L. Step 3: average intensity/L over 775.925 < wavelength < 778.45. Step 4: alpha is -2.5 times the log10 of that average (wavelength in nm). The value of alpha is 0.089 mag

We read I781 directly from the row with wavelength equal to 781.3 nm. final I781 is 26.11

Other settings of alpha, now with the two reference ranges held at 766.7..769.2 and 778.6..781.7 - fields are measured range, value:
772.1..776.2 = 0.03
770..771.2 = 0.04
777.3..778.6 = 0.06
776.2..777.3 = 0.08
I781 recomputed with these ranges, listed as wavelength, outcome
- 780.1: 27.58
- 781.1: 26.59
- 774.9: 22.39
